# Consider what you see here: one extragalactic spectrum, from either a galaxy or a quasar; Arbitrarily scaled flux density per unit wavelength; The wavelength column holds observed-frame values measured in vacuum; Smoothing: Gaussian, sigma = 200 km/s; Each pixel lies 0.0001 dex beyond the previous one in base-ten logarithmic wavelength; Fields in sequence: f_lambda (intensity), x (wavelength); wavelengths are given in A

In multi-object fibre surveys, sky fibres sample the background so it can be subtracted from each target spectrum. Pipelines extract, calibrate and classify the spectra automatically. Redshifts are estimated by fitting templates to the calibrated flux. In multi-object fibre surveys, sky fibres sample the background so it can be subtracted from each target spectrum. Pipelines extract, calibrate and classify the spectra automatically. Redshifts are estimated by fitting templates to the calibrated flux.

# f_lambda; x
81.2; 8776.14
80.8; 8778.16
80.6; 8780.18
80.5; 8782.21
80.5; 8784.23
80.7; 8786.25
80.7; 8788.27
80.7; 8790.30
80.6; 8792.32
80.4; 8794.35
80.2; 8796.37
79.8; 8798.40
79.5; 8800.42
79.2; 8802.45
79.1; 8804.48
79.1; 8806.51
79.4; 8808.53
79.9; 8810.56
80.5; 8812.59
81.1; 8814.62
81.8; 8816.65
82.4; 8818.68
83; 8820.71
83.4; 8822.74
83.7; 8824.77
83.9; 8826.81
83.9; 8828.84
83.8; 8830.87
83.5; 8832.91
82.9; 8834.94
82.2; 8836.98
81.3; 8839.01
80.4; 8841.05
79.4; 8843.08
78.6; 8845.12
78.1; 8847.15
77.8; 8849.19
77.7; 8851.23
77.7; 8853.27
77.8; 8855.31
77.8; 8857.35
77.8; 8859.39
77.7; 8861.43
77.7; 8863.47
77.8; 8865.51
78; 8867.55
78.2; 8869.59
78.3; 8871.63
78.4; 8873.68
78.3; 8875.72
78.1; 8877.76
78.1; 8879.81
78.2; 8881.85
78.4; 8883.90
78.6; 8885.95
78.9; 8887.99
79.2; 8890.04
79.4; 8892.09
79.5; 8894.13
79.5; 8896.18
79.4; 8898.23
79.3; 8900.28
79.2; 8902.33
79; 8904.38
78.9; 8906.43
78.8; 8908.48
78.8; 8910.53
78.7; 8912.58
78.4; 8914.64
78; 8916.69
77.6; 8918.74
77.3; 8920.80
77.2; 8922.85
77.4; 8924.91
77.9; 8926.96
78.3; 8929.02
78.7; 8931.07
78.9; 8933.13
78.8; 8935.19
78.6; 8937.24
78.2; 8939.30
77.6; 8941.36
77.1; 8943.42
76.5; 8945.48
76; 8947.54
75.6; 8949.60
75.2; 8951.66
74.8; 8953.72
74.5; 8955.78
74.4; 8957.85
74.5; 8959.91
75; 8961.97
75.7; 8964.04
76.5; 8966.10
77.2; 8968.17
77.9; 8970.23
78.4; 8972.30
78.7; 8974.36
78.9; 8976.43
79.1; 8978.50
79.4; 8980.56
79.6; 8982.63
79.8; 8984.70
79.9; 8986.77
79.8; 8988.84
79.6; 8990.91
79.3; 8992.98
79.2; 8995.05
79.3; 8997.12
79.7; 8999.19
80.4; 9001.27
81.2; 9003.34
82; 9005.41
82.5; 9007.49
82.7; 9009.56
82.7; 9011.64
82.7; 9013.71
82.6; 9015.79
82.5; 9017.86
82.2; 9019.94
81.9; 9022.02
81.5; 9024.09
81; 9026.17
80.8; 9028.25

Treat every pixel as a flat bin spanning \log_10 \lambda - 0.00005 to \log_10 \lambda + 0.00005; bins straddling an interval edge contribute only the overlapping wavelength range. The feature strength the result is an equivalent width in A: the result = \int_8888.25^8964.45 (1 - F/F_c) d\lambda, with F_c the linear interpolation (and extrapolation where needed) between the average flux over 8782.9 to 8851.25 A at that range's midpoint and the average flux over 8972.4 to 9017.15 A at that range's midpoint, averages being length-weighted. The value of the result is 2.8 A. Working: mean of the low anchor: 80.9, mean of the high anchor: 80.4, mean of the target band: 77.6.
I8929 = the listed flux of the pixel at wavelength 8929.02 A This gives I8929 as 78.3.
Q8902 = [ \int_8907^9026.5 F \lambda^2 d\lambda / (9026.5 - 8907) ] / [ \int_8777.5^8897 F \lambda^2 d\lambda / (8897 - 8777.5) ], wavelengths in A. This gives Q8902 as 1.01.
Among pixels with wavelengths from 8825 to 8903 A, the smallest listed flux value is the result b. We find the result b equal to 77.7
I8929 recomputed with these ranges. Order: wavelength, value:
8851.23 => 77.7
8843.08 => 79.4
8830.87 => 83.8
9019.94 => 82.2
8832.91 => 83.5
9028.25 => 80.8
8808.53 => 79.4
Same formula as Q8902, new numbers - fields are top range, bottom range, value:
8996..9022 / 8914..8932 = 1.07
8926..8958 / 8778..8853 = 0.98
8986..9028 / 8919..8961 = 1.07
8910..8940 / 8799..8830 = 0.99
